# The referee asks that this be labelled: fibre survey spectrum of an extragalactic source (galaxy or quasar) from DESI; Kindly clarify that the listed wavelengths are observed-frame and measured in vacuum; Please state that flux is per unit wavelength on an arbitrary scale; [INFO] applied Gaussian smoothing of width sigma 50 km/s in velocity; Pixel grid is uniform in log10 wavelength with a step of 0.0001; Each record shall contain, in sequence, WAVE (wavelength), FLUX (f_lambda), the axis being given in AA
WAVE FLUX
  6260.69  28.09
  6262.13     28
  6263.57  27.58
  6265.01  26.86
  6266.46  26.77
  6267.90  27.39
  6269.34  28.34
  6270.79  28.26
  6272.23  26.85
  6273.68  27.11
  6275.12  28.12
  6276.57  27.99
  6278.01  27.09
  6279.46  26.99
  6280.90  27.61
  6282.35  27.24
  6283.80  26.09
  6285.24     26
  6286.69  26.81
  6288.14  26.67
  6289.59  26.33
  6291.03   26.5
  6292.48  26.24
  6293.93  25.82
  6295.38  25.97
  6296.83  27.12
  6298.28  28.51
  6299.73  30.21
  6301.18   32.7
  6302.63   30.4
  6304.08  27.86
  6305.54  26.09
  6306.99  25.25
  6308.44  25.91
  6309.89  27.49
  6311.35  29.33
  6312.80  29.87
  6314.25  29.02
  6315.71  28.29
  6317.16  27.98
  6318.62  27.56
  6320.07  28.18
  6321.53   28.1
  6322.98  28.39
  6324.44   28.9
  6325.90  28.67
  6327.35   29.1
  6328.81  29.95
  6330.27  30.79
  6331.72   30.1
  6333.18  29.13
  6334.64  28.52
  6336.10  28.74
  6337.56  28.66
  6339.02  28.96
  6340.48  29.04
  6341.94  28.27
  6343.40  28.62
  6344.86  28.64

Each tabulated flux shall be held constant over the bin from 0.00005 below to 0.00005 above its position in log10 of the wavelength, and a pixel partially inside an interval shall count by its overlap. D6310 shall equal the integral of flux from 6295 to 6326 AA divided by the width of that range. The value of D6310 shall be 28.3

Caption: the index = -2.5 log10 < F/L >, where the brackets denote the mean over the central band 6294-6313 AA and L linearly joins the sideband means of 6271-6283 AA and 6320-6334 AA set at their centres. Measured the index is 0.01 mag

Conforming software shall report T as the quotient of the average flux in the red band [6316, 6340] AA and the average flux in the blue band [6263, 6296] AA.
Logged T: 1.07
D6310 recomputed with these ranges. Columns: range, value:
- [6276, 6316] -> 27.5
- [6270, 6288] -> 27.2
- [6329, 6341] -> 29.3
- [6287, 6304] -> 27.8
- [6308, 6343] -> 28.7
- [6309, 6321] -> 28.4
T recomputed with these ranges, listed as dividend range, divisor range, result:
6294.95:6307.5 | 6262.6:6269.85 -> 1.03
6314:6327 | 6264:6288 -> 1.04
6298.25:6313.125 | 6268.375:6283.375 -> 1.03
